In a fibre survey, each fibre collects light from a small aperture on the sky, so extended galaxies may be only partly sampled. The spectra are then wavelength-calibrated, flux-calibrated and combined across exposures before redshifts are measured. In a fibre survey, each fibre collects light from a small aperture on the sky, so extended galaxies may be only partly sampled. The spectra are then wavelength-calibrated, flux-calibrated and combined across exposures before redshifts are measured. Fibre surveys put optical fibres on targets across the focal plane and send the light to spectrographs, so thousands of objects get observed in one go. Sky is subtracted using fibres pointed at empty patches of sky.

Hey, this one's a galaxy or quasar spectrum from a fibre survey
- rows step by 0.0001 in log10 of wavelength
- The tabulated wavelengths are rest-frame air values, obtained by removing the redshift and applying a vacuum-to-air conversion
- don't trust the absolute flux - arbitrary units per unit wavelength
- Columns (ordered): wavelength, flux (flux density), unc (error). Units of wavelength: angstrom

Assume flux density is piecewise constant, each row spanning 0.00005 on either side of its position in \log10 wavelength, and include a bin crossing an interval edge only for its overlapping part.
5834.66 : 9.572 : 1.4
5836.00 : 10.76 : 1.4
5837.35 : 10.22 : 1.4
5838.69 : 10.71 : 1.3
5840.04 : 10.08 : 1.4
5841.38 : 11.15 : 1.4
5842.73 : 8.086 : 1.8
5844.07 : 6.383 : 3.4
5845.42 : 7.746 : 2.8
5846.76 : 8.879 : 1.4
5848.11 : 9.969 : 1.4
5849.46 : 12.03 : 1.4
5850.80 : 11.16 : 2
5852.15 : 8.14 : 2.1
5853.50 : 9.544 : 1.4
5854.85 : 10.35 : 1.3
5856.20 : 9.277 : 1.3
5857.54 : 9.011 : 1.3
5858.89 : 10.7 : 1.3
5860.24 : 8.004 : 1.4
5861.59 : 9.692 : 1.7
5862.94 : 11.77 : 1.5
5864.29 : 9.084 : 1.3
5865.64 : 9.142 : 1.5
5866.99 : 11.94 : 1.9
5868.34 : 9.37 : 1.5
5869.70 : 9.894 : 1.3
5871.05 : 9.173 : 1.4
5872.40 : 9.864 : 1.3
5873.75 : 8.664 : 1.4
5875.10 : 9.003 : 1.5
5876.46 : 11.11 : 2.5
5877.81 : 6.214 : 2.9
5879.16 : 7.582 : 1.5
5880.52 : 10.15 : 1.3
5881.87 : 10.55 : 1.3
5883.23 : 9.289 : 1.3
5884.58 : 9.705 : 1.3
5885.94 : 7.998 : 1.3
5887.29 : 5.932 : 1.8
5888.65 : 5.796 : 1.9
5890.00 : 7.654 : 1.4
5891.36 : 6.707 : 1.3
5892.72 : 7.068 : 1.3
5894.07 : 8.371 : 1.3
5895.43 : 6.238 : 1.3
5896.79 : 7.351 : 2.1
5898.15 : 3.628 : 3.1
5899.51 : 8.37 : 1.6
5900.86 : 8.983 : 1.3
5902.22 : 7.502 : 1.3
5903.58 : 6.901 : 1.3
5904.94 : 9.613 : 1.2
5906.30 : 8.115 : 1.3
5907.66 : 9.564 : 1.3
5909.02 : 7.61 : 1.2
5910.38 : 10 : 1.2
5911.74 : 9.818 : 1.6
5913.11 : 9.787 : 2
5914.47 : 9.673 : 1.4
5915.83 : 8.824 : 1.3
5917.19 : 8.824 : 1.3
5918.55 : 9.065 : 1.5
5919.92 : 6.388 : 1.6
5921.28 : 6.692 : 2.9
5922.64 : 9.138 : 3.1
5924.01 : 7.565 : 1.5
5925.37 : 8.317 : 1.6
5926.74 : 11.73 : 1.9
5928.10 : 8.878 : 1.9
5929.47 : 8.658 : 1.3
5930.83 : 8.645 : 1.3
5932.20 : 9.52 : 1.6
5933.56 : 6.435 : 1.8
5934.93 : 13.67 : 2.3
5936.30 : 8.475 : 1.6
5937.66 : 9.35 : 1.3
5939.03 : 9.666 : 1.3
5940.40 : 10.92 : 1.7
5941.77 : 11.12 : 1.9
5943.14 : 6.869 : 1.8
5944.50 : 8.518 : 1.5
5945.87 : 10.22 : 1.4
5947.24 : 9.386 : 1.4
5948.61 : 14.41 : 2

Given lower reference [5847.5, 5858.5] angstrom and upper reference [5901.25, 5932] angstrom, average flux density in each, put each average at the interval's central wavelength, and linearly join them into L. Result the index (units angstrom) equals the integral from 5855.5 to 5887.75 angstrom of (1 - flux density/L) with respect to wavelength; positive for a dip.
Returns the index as 0.9 angstrom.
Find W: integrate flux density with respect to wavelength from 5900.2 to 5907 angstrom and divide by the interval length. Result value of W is 8.22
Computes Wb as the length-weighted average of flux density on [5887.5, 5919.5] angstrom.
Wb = 8.02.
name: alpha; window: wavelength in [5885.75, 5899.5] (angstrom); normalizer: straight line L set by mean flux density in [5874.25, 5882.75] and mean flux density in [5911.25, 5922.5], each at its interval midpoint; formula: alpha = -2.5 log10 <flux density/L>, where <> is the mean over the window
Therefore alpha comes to 0.31 mag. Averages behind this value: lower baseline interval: 9.09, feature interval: 6.71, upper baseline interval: 8.64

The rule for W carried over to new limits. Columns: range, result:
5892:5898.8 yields 6.54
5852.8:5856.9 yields 9.71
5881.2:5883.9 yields 9.9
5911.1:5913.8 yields 9.78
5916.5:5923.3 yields 8.02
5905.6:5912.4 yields 9.02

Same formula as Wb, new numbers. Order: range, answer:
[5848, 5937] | 8.84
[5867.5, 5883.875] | 9.26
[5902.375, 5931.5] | 8.73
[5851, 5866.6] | 9.61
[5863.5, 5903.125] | 8.36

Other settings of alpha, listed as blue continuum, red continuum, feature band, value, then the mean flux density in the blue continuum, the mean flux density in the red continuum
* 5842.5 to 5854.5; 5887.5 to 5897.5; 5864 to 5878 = -0.18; 9.18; 6.96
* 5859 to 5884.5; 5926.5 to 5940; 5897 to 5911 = 0.18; 9.5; 9.46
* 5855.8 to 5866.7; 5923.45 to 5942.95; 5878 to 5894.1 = 0.20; 9.68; 9.44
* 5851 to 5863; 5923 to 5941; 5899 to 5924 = 0.10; 9.56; 9.36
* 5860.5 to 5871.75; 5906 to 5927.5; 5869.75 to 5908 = 0.16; 9.93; 8.83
